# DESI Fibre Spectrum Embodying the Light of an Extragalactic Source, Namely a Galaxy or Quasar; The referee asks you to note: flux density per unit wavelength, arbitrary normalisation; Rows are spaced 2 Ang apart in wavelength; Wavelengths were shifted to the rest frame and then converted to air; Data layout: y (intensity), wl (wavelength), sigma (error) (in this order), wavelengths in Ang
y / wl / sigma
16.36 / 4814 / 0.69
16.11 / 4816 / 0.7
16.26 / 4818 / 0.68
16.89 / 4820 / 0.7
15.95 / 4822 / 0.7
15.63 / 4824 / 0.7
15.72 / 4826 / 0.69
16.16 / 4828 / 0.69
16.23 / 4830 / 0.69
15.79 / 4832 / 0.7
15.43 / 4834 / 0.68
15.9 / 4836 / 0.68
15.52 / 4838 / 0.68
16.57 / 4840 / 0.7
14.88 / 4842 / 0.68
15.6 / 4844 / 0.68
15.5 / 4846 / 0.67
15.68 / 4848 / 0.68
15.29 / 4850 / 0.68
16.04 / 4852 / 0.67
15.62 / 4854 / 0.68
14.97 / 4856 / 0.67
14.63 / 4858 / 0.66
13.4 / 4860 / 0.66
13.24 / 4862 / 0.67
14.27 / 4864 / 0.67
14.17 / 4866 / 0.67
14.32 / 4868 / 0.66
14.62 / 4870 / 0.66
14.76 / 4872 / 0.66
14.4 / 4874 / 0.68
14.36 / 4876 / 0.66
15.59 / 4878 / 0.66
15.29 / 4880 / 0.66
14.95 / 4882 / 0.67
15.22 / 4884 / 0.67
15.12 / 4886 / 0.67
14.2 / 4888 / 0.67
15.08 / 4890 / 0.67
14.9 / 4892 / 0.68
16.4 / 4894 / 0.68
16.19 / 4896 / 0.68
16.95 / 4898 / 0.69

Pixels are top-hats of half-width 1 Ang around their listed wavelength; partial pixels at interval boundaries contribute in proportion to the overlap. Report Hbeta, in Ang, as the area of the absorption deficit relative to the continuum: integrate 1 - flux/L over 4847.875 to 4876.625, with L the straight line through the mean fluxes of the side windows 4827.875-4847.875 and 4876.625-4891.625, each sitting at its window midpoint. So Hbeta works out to 1.4 Ang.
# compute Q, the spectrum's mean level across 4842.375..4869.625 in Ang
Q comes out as 14.8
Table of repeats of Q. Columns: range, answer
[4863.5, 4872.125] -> 14.4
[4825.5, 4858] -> 15.6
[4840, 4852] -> 15.5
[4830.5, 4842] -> 15.8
